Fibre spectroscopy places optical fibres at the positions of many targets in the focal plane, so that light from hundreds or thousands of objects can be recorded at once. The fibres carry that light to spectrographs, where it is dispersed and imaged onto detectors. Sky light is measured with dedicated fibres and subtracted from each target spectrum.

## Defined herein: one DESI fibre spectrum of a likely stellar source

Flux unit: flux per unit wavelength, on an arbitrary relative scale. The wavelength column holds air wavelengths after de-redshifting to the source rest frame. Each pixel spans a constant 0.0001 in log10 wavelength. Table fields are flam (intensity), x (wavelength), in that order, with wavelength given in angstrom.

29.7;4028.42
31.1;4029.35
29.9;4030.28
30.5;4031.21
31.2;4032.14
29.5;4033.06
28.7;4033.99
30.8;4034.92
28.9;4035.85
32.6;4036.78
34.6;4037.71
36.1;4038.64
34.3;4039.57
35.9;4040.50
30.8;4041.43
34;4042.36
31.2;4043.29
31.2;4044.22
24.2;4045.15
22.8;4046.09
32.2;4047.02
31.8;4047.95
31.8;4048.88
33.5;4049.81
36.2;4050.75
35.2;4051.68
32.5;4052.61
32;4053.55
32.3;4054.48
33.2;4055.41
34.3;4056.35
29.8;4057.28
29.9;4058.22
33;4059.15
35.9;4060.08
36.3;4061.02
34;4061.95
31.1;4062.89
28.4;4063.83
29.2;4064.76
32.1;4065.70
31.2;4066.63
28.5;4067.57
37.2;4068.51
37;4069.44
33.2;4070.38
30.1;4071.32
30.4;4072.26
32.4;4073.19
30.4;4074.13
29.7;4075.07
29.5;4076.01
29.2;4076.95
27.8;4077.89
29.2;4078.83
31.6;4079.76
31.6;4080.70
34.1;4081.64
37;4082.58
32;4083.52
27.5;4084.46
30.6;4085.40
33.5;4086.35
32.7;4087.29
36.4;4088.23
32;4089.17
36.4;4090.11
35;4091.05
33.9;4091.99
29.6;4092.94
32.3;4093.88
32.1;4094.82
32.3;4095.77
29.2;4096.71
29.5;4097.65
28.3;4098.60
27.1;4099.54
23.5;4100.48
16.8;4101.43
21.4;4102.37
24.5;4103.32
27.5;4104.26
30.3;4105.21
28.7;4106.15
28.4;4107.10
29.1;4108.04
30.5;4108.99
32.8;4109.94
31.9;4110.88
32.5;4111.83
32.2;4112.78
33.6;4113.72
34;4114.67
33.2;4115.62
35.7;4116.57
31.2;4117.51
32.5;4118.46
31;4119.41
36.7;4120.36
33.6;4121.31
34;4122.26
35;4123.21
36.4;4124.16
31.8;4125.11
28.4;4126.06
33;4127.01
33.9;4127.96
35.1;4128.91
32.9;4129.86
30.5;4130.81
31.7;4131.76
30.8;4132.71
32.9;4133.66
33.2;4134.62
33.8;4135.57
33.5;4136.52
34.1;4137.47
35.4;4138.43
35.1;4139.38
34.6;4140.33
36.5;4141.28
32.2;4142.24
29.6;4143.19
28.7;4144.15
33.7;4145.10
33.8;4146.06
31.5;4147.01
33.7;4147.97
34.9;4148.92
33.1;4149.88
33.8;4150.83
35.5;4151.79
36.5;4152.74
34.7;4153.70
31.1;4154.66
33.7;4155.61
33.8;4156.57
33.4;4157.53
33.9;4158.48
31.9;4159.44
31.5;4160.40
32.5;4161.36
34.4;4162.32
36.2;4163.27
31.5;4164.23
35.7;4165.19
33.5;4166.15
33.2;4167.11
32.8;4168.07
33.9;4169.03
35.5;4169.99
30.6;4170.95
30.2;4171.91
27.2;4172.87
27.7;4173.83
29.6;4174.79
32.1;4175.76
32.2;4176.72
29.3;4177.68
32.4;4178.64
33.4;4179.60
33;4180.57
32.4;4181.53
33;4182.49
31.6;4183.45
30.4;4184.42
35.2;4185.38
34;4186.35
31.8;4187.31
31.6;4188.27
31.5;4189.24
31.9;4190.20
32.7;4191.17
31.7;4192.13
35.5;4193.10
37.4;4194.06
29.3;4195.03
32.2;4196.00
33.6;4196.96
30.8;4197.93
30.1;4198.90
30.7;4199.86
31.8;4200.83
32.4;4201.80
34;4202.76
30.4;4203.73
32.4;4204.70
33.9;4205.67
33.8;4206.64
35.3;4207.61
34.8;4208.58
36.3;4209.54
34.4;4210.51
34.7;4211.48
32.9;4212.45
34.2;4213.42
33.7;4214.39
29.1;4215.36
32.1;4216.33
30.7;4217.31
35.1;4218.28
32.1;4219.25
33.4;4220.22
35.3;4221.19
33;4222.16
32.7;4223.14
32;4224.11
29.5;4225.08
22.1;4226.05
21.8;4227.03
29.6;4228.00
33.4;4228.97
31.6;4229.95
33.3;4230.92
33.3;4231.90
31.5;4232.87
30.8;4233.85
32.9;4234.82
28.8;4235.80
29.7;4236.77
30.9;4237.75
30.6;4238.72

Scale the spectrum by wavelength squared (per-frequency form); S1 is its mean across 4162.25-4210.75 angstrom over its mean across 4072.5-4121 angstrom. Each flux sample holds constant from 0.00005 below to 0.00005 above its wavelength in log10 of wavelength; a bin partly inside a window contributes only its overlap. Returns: 1.1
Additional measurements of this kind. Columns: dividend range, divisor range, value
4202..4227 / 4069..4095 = 1.08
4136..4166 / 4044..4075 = 1.10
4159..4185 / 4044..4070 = 1.06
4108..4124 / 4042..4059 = 1.08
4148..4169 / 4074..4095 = 1.09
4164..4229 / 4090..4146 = 1.06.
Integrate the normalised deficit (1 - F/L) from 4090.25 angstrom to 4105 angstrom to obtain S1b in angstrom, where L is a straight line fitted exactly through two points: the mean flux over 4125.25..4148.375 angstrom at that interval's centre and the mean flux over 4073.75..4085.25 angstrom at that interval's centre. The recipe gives 1.41 angstrom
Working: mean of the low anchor 30.8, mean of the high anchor 32.8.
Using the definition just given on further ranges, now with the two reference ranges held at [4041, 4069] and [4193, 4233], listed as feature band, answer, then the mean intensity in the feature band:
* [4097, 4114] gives 2.01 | 28.2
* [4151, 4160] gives -0.47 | 33.8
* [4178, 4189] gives -0.12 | 32.5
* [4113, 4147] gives -1.18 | 33.2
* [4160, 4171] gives -0.49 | 33.6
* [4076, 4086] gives 0.29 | 31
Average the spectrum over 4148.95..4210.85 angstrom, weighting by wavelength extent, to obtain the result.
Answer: 32.8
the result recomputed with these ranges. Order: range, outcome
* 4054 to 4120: 31.2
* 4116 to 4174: 33.1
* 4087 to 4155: 32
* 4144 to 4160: 33.5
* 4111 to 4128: 33.2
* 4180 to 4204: 32.4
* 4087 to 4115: 30.1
